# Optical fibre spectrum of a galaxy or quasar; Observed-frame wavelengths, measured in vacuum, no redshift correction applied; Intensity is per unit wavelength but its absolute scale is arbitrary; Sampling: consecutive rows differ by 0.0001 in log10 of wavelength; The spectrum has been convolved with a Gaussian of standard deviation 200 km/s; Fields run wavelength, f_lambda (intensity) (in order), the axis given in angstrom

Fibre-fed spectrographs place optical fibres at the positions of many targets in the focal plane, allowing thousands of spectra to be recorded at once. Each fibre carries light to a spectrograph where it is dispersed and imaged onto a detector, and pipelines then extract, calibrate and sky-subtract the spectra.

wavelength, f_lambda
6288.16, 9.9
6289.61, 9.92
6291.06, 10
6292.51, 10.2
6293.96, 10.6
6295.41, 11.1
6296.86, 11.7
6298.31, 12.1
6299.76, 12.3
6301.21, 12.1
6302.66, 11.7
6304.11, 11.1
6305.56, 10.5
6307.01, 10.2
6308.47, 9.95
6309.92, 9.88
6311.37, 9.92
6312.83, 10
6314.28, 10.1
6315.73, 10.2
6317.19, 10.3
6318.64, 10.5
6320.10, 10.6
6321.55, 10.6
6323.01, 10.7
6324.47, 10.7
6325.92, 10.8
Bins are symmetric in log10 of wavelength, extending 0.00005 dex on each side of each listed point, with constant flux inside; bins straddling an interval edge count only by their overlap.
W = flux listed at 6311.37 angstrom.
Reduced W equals 9.92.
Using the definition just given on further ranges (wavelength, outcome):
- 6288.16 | 9.9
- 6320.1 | 10.6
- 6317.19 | 10.3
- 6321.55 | 10.6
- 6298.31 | 12.1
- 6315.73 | 10.2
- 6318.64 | 10.5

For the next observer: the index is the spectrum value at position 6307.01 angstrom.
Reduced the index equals 10.2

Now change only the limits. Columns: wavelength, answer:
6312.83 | 10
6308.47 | 9.95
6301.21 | 12.1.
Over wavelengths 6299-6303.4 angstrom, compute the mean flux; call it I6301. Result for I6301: 12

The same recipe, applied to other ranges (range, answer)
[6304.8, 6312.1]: 10.1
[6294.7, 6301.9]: 11.9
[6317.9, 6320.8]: 10.5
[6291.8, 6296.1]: 10.6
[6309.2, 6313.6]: 9.94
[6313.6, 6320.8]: 10.3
